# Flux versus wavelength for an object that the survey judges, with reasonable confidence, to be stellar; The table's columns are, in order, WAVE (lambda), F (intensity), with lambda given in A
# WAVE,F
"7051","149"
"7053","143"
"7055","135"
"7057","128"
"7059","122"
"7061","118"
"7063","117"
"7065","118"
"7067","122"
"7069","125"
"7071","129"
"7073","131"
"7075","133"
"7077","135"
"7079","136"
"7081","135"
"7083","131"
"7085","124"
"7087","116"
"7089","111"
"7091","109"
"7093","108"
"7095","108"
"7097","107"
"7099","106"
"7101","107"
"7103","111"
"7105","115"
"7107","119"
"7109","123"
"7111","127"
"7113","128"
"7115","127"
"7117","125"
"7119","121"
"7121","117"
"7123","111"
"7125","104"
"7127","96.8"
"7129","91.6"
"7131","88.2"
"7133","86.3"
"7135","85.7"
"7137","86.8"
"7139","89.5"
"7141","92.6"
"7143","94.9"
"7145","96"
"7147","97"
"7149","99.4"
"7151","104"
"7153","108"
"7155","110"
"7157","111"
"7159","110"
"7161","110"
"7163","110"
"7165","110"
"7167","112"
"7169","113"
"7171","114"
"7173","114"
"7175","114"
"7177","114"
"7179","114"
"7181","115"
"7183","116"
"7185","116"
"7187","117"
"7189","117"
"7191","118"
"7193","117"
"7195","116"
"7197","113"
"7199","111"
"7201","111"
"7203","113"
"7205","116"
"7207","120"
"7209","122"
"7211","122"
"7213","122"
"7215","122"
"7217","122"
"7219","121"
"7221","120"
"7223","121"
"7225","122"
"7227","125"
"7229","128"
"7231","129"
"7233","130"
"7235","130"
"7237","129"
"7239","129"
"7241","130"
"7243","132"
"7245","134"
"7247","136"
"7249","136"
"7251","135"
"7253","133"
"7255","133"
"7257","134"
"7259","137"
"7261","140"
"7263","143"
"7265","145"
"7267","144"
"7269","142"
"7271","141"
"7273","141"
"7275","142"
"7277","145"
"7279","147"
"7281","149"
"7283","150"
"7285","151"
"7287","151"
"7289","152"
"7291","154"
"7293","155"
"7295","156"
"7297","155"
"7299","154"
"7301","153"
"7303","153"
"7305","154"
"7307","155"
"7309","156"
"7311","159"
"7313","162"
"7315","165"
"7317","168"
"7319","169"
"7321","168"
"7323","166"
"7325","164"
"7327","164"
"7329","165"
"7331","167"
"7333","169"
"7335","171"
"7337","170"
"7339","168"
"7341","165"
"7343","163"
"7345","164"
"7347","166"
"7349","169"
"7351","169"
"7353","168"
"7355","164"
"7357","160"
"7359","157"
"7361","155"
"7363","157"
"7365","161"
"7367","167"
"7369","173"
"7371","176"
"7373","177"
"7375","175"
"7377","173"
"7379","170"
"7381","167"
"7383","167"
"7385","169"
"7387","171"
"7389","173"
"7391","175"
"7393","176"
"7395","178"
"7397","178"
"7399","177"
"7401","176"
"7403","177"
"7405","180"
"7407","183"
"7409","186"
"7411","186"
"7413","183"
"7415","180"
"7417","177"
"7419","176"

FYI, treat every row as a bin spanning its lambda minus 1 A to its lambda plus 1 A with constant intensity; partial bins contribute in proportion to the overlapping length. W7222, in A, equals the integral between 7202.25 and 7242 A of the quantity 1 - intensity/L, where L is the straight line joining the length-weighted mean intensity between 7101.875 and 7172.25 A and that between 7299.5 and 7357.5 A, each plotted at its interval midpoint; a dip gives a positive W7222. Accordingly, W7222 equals 2.6 A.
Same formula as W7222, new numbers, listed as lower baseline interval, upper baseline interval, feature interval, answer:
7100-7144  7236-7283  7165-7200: 1.74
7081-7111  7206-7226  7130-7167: 5.69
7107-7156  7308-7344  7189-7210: 1.71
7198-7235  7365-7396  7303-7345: -2.60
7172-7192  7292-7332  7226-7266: 1.23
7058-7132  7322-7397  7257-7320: 1.46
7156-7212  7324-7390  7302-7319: -0.73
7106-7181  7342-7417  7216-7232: 0.73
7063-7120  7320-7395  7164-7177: 2.11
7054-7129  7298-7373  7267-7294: 1.10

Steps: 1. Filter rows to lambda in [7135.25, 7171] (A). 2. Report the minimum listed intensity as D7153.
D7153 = 86.8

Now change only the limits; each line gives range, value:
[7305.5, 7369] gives 155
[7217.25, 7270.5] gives 120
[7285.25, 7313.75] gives 151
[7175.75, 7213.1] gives 111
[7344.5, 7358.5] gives 160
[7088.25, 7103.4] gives 106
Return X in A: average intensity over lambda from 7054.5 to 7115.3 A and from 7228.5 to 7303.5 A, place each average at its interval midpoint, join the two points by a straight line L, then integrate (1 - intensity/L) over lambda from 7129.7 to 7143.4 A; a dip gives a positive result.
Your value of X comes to 4.1 A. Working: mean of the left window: 121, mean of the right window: 142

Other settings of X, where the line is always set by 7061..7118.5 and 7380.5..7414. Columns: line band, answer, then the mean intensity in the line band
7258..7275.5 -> 1.3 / 142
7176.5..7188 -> 1.9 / 115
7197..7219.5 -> 3.8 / 118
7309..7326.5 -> -0.2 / 165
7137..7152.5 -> 4.1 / 96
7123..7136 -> 3.5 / 93.6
